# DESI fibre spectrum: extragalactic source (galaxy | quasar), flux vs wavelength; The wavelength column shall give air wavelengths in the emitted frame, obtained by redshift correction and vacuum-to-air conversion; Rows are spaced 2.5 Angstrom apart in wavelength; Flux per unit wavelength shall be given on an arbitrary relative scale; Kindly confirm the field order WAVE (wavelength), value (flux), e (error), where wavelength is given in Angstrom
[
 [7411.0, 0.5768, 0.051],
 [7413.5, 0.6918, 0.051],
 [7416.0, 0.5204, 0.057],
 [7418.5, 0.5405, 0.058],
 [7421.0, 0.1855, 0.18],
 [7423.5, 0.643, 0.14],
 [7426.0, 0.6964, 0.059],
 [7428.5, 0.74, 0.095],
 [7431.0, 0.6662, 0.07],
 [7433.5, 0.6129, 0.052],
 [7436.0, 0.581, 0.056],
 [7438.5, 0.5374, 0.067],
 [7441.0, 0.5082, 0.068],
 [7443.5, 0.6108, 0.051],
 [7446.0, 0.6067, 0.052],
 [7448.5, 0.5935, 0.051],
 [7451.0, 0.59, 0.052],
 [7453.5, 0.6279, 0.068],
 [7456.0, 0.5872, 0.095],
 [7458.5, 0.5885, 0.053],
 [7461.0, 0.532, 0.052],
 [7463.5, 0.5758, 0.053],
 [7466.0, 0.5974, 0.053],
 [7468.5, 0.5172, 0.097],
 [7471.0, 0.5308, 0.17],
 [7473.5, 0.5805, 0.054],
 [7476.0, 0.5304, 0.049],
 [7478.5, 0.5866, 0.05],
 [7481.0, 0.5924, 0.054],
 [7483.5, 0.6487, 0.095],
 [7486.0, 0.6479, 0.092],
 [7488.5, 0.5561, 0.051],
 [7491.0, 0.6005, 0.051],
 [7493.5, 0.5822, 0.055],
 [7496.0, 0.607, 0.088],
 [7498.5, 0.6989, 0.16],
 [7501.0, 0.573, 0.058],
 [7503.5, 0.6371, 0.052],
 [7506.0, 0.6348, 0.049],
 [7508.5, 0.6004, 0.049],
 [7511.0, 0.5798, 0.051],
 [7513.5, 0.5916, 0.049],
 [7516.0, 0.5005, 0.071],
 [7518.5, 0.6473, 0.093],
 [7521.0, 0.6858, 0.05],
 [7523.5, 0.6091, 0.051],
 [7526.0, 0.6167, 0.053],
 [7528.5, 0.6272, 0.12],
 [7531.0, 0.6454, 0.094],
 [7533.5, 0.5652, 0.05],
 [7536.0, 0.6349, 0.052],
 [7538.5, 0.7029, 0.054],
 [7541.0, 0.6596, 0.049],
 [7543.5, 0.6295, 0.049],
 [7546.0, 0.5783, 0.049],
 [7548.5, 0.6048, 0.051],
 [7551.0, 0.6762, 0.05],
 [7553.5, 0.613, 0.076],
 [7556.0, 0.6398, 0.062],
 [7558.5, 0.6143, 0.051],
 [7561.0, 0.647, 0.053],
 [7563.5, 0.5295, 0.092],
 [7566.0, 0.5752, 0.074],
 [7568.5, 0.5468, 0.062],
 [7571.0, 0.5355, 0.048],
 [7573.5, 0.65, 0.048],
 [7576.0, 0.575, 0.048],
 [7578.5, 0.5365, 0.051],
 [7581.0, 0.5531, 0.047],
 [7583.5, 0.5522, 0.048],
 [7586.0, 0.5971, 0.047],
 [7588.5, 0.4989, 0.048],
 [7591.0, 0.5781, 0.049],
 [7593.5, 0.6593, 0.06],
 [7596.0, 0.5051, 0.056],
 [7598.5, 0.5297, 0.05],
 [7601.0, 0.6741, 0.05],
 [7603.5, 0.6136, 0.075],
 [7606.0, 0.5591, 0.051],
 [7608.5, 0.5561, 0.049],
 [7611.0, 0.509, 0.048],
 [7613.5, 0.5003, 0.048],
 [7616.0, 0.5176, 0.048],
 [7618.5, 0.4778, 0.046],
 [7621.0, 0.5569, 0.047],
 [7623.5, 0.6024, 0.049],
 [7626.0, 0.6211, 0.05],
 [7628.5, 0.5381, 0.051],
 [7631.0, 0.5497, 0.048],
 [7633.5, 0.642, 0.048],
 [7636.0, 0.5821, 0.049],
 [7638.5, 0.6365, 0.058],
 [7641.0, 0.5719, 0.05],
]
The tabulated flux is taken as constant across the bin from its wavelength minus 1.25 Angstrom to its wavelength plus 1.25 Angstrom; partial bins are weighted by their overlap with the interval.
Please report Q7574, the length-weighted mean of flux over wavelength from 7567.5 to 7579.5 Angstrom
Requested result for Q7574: 0.57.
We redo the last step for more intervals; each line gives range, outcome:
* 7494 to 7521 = 0.61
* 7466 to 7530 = 0.599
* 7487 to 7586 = 0.605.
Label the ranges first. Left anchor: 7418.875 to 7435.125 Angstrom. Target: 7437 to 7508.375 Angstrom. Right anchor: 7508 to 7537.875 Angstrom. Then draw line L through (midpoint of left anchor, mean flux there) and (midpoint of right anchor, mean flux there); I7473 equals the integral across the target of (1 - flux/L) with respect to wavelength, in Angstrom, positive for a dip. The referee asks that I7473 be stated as 1.2 Angstrom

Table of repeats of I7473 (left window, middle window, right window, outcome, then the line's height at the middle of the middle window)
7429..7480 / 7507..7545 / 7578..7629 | -3.28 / 0.57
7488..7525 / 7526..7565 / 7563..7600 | -2.63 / 0.585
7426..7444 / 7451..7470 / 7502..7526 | 1.15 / 0.613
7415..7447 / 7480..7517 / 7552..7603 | -1.74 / 0.577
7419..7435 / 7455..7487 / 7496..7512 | 1.53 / 0.606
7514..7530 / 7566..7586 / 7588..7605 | 0.83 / 0.592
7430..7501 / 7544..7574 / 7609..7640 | -1.46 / 0.572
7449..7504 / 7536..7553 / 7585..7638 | -1.83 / 0.578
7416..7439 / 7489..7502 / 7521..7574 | -0.25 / 0.599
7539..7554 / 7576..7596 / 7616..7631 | 0.93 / 0.592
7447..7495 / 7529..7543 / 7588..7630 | -1.67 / 0.572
